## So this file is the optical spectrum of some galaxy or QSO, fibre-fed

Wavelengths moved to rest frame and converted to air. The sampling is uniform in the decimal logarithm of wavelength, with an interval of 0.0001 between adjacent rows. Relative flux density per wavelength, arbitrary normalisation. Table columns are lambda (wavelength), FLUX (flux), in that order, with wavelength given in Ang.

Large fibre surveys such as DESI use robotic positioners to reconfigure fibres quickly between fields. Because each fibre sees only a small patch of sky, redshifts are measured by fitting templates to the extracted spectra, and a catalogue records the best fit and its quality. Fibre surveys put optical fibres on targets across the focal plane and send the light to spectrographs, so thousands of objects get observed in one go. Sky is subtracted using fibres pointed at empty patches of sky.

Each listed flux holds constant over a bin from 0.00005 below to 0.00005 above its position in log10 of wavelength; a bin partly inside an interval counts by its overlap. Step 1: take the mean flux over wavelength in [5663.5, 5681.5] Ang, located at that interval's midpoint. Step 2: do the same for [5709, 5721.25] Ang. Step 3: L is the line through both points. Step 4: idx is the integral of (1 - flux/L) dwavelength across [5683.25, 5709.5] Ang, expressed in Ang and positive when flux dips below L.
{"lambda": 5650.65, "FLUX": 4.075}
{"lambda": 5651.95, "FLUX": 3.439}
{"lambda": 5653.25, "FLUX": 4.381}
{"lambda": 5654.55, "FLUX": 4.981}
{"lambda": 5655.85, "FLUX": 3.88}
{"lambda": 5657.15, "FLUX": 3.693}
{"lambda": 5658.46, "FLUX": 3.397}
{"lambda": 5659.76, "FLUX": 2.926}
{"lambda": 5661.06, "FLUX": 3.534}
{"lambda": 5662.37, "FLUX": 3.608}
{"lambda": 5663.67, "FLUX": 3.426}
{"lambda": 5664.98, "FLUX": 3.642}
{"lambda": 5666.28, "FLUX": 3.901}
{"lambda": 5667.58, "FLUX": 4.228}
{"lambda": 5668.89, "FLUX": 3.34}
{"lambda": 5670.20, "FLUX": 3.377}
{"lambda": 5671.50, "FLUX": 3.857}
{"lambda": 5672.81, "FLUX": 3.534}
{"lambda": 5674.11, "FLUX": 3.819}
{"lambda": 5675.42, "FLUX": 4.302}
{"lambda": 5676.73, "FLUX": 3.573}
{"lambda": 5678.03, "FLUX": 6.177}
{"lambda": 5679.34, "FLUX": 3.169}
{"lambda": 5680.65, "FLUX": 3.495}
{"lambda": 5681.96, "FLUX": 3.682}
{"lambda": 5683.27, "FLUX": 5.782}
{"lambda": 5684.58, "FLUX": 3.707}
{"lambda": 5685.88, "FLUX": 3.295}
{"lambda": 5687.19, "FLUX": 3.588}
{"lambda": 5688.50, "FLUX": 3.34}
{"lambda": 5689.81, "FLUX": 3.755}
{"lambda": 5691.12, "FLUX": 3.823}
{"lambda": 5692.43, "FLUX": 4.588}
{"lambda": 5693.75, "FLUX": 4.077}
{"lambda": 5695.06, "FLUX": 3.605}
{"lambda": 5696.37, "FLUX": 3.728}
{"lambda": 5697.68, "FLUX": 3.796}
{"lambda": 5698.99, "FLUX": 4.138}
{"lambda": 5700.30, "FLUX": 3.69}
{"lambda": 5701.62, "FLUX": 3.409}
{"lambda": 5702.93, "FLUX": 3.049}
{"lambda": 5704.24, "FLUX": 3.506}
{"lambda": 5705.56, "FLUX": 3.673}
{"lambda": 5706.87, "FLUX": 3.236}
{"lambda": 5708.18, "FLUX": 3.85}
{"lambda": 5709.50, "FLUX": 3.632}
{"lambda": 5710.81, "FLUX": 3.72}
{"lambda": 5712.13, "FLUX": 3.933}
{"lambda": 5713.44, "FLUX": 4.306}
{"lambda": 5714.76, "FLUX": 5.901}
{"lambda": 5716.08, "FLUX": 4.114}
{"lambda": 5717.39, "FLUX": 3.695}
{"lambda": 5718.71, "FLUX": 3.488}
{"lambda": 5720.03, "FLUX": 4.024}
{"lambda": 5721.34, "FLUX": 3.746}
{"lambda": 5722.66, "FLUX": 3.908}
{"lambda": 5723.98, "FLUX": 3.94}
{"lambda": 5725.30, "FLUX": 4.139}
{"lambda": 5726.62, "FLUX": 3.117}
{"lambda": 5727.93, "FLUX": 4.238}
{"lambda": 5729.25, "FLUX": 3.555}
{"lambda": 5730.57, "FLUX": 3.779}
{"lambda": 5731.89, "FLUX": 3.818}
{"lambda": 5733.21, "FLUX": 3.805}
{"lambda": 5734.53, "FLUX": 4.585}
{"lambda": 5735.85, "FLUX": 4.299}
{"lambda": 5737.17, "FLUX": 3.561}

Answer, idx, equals 1.7 Ang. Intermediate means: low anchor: 3.85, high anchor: 4.08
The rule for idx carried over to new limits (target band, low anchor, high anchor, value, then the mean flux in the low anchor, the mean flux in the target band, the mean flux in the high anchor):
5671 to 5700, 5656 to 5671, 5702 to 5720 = -1.9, 3.57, 3.94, 3.85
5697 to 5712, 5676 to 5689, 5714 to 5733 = 1.3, 3.99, 3.62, 3.96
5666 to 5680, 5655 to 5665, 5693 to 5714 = -1.4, 3.53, 3.94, 3.71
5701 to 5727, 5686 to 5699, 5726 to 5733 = -0.5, 3.81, 3.83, 3.71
